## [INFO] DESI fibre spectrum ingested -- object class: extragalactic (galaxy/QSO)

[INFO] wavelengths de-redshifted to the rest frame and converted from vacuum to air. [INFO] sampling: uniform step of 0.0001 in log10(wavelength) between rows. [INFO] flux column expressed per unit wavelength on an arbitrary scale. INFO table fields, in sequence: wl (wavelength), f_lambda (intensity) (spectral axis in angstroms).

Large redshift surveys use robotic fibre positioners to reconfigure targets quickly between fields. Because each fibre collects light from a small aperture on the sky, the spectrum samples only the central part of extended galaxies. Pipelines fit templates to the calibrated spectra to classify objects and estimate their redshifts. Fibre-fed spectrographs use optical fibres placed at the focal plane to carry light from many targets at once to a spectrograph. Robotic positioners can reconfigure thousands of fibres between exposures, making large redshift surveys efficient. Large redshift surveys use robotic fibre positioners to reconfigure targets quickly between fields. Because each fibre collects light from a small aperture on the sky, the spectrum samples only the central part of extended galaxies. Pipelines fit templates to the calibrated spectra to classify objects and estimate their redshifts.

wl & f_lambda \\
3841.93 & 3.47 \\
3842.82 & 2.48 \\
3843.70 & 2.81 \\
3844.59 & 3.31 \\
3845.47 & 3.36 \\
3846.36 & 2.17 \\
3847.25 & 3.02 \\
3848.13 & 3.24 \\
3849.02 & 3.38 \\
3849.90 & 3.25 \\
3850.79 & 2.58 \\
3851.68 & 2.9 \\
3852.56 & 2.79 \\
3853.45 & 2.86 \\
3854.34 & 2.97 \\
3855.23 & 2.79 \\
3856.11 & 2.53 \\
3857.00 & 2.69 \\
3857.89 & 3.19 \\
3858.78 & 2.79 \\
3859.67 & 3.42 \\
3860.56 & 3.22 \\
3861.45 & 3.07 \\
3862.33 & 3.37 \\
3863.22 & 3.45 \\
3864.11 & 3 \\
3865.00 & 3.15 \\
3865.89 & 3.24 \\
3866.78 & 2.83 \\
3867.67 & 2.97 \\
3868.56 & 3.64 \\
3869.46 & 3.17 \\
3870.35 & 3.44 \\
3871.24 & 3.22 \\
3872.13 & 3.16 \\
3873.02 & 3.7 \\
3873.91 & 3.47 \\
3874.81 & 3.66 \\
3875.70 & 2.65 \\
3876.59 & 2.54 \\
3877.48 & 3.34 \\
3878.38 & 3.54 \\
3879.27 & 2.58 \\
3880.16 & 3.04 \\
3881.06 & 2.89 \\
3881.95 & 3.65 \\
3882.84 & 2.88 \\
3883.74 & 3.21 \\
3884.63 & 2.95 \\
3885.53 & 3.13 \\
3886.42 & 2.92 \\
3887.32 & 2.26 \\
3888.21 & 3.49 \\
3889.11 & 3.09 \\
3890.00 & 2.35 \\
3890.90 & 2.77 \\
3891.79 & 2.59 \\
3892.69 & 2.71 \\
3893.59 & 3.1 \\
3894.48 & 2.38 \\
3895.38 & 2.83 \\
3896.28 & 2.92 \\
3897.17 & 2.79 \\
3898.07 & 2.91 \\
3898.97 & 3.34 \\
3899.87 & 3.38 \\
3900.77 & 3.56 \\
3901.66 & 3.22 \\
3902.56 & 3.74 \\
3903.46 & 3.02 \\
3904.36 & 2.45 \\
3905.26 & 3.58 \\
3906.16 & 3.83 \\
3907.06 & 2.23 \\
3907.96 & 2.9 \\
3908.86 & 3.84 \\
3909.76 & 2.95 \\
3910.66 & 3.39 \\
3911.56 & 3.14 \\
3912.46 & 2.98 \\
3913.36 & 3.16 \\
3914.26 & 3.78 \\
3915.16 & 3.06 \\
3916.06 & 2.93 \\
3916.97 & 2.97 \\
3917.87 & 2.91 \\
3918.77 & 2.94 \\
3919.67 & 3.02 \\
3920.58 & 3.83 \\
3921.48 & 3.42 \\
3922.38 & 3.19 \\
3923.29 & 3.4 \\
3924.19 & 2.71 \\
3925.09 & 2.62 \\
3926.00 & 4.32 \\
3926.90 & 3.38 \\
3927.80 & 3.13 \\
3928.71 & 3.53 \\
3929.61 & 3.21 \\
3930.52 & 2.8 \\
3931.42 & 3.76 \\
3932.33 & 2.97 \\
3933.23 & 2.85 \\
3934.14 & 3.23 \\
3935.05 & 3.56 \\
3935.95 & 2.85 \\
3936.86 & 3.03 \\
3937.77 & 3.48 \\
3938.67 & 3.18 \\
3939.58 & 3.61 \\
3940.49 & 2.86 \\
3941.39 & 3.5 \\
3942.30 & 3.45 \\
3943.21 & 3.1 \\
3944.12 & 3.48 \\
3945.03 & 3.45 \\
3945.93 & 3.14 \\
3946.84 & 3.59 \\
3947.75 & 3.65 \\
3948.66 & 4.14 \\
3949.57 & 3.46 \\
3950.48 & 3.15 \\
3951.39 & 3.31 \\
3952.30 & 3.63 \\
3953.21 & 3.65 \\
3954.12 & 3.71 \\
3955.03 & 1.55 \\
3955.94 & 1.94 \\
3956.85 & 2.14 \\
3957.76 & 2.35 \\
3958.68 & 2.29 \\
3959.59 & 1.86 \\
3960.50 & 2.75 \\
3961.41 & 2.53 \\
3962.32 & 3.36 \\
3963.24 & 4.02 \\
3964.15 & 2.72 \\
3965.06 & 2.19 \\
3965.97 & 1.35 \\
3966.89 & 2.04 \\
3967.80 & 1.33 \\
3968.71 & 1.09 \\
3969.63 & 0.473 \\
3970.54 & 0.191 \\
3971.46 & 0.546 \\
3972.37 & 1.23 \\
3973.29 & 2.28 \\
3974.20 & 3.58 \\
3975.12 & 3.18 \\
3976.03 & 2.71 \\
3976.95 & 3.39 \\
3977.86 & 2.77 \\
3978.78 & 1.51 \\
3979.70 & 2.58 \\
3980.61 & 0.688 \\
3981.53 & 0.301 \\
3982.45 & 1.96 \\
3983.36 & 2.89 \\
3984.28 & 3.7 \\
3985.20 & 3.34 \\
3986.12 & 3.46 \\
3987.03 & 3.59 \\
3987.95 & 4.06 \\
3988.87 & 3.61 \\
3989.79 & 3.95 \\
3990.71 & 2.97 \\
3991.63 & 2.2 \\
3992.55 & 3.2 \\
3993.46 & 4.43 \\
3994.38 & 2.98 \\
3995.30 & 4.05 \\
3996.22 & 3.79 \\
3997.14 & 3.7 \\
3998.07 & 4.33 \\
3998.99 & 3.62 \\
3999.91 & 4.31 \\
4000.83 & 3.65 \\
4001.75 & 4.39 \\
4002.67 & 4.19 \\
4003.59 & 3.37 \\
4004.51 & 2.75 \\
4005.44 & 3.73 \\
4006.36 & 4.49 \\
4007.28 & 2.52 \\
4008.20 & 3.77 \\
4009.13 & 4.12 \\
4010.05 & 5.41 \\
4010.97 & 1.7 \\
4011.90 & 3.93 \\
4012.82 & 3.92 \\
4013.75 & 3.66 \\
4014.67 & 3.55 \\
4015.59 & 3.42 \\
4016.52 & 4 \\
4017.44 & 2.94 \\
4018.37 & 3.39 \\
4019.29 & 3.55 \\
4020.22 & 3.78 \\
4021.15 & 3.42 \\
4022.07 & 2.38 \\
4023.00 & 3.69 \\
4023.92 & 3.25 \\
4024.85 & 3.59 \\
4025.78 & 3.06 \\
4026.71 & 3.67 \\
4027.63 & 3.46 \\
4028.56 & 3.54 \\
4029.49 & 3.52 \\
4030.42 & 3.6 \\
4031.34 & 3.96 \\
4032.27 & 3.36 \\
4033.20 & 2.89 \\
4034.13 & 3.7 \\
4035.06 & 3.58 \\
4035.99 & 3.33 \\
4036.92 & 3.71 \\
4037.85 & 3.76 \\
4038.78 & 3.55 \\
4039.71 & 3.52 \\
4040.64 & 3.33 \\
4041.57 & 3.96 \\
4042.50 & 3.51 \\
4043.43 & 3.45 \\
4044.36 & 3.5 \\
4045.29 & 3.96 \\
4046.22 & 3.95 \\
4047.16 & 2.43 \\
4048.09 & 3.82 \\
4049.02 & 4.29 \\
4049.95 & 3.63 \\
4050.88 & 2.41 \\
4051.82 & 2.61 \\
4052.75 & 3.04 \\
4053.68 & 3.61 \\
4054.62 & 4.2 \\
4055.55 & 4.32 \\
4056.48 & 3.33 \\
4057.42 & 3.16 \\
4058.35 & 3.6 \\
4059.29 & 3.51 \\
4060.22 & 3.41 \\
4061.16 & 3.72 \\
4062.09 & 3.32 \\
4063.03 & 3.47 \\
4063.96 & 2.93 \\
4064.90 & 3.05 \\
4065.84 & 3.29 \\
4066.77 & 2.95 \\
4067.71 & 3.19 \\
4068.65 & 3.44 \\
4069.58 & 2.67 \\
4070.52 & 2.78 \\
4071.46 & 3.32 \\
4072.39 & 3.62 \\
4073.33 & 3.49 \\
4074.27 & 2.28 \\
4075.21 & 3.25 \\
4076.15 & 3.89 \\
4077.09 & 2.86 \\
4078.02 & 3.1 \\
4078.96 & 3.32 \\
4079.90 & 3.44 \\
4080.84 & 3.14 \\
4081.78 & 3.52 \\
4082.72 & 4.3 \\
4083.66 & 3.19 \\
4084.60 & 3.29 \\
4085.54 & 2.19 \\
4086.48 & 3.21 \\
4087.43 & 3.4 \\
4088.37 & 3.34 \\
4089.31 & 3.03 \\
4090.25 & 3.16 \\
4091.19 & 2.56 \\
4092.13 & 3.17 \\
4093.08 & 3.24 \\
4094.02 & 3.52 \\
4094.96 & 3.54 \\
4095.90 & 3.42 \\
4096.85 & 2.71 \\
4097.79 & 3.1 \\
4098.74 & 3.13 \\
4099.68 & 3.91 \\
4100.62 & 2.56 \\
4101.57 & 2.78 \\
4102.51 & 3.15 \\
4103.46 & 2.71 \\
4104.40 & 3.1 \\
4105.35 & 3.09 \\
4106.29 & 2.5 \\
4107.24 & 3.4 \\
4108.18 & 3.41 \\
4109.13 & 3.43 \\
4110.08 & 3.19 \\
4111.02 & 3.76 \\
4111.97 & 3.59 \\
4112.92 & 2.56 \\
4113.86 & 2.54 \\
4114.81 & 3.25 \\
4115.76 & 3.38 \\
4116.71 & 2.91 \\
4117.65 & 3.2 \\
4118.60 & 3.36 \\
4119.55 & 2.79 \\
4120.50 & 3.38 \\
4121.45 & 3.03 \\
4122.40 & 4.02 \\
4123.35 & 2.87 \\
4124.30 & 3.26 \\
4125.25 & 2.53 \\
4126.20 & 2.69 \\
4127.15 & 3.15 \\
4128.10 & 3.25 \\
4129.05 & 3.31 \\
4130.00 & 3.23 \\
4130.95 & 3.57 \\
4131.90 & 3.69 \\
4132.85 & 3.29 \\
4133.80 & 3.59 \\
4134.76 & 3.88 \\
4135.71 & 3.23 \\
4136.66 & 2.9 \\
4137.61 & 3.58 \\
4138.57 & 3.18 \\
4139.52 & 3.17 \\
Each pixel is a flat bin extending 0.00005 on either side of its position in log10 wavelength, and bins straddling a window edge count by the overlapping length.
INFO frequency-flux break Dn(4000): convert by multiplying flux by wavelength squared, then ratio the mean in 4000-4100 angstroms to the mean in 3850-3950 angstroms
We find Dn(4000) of 1.17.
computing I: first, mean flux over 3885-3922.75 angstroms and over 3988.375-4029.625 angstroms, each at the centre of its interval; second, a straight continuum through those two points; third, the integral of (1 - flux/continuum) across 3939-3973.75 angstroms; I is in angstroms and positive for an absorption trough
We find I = 7.36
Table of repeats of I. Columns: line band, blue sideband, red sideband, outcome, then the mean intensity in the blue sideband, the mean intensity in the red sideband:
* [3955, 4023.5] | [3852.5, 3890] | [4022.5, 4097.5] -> 6.5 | 3.09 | 3.36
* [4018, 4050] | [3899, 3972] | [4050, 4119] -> -4.0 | 2.96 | 3.21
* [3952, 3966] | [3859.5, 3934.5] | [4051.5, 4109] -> 2.3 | 3.13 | 3.23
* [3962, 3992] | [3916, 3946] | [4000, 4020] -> 9.4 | 3.23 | 3.66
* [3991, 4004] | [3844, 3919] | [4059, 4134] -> -2.4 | 3.07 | 3.2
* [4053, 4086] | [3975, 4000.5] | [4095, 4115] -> -2.1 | 3.12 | 3.12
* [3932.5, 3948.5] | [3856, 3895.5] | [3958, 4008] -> -2.1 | 3.06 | 2.82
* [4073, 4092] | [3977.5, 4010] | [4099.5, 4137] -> 0.1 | 3.31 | 3.18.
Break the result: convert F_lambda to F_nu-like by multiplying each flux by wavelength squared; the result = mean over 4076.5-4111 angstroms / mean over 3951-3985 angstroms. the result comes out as 1.49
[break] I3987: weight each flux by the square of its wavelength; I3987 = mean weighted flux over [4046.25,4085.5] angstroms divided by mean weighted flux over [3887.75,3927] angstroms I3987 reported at 1.2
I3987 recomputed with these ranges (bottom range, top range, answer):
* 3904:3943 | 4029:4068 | 1.15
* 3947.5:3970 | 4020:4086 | 1.37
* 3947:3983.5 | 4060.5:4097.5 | 1.44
